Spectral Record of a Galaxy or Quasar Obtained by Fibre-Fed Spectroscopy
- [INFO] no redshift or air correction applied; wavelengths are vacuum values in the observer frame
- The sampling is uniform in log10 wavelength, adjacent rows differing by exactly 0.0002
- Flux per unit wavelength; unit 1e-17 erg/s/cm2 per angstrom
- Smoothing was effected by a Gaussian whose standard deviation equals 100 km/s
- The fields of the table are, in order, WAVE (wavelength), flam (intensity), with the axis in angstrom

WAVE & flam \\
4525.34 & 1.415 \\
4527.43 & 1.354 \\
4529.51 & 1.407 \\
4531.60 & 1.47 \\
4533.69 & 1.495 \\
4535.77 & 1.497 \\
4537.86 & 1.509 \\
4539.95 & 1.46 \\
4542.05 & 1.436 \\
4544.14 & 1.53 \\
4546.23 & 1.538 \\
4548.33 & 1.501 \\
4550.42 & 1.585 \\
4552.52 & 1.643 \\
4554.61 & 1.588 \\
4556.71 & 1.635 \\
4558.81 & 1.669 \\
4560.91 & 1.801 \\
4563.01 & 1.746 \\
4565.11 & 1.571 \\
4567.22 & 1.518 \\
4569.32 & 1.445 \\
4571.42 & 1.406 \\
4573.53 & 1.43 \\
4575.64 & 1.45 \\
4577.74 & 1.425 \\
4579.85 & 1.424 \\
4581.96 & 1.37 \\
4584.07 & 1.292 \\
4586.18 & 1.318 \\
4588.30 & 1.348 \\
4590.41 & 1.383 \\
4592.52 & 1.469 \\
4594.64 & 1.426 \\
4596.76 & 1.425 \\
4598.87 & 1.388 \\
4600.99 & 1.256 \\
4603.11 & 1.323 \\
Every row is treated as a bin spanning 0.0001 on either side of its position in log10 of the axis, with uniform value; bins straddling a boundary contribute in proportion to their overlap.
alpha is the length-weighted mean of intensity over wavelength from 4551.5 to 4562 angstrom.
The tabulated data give 1.67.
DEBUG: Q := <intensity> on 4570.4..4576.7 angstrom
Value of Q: 1.43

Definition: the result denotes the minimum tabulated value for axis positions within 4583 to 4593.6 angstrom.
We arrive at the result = 1.292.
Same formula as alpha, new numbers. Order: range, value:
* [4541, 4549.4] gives 1.5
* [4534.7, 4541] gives 1.49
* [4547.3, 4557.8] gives 1.59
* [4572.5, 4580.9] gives 1.43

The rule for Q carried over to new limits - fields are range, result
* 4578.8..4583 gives 1.4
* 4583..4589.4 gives 1.32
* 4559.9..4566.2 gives 1.7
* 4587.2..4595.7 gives 1.41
